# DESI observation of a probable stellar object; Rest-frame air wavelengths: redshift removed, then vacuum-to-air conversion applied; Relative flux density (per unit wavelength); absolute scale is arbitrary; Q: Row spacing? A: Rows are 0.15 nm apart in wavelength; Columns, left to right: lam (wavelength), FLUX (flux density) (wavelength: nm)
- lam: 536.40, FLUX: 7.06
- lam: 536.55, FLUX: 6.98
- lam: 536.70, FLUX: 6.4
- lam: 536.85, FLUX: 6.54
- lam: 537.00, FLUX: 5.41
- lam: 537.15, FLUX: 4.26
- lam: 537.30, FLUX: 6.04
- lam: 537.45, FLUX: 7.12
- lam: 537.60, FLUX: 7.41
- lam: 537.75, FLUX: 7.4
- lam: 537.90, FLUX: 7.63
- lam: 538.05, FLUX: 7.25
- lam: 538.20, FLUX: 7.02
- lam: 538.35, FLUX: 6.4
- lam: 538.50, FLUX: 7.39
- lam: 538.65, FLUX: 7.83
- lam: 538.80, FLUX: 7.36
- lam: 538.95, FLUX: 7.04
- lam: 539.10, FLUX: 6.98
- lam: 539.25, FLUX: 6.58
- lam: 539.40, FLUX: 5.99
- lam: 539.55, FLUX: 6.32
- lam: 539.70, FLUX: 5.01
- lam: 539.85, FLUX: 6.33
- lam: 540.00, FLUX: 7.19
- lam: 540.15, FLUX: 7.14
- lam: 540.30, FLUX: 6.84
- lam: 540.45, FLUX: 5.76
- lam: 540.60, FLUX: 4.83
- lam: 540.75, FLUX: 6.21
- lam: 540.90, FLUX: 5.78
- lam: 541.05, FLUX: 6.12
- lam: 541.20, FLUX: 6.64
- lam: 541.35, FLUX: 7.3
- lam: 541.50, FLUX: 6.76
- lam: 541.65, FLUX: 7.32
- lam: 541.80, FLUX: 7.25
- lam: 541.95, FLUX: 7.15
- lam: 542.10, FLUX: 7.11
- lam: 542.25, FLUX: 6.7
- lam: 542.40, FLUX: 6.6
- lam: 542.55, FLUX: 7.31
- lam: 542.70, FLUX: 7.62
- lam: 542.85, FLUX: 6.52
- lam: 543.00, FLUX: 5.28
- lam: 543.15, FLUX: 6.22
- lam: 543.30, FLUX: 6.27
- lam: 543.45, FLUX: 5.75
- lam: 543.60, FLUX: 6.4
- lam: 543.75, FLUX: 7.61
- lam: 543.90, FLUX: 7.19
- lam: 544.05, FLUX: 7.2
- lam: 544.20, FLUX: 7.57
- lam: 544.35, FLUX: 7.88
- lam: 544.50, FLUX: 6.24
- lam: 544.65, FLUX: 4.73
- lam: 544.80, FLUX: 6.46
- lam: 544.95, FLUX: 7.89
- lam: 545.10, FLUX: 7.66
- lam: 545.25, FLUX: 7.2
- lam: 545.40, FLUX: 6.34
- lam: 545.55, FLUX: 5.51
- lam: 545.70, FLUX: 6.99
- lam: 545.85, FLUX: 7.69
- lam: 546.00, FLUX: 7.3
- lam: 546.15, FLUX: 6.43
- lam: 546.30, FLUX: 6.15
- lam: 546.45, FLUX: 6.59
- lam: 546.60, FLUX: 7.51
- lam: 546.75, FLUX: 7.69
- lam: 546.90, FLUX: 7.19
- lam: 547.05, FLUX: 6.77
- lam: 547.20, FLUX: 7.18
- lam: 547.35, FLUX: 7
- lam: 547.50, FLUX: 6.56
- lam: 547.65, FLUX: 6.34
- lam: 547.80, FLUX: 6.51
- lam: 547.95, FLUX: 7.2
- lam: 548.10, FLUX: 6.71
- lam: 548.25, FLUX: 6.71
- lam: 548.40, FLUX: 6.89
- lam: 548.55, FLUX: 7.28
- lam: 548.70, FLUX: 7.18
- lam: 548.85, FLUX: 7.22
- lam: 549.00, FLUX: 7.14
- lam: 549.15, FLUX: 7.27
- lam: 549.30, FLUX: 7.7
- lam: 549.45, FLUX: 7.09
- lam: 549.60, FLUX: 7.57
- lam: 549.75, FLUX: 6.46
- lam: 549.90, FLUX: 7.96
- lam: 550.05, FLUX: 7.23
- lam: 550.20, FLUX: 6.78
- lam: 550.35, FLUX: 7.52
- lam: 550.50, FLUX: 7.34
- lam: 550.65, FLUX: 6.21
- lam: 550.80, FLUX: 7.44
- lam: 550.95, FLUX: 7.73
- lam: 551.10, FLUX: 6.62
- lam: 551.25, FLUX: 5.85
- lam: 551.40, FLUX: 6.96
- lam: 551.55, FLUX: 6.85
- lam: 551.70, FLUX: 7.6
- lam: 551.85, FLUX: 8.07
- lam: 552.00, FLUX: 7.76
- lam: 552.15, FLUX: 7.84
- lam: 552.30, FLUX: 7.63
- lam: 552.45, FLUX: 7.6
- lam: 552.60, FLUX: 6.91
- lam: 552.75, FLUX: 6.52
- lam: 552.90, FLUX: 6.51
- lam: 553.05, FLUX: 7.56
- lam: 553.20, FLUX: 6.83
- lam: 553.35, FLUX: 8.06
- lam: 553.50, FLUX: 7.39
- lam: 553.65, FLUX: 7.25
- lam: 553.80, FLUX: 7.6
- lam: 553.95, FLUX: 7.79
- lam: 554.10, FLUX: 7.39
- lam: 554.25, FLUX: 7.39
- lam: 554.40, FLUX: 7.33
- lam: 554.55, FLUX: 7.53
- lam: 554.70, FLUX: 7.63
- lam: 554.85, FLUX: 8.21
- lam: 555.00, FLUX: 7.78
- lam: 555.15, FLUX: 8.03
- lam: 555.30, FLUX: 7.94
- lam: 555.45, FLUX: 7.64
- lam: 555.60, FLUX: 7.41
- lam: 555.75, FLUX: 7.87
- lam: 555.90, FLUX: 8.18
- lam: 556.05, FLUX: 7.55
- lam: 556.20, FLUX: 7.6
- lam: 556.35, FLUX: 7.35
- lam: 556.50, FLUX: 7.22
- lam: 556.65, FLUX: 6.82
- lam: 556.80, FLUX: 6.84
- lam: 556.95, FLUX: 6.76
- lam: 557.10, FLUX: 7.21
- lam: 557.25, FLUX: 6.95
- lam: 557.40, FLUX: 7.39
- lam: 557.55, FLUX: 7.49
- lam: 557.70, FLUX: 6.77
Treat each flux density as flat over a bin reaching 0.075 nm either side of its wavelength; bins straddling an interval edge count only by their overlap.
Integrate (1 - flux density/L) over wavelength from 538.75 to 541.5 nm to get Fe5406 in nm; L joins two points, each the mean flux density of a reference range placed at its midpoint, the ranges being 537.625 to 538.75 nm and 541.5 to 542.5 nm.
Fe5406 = 0.28 nm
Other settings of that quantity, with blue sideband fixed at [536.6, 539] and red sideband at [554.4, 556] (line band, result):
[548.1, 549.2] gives 0.051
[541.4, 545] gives 0.155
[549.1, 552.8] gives 0.158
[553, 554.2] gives 0.034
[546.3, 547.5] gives 0.045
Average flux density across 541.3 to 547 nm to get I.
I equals 6.86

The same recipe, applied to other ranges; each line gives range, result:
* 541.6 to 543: 6.96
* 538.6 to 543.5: 6.58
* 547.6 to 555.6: 7.28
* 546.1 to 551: 7.05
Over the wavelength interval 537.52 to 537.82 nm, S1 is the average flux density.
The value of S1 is 7.4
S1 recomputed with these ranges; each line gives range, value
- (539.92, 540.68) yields 6.35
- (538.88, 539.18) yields 7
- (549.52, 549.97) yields 7.32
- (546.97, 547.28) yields 6.98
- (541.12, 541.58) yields 6.9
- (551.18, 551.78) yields 6.83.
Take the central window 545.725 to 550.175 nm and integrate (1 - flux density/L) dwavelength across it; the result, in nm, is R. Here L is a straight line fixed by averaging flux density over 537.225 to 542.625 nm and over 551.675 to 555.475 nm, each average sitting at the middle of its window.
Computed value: 0.099 nm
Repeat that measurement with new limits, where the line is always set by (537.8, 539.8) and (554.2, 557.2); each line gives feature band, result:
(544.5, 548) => 0.16 nm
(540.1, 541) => 0.11 nm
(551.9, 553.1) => 0.01 nm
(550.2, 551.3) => 0.05 nm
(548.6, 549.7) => -0.01 nm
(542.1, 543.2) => 0.05 nm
